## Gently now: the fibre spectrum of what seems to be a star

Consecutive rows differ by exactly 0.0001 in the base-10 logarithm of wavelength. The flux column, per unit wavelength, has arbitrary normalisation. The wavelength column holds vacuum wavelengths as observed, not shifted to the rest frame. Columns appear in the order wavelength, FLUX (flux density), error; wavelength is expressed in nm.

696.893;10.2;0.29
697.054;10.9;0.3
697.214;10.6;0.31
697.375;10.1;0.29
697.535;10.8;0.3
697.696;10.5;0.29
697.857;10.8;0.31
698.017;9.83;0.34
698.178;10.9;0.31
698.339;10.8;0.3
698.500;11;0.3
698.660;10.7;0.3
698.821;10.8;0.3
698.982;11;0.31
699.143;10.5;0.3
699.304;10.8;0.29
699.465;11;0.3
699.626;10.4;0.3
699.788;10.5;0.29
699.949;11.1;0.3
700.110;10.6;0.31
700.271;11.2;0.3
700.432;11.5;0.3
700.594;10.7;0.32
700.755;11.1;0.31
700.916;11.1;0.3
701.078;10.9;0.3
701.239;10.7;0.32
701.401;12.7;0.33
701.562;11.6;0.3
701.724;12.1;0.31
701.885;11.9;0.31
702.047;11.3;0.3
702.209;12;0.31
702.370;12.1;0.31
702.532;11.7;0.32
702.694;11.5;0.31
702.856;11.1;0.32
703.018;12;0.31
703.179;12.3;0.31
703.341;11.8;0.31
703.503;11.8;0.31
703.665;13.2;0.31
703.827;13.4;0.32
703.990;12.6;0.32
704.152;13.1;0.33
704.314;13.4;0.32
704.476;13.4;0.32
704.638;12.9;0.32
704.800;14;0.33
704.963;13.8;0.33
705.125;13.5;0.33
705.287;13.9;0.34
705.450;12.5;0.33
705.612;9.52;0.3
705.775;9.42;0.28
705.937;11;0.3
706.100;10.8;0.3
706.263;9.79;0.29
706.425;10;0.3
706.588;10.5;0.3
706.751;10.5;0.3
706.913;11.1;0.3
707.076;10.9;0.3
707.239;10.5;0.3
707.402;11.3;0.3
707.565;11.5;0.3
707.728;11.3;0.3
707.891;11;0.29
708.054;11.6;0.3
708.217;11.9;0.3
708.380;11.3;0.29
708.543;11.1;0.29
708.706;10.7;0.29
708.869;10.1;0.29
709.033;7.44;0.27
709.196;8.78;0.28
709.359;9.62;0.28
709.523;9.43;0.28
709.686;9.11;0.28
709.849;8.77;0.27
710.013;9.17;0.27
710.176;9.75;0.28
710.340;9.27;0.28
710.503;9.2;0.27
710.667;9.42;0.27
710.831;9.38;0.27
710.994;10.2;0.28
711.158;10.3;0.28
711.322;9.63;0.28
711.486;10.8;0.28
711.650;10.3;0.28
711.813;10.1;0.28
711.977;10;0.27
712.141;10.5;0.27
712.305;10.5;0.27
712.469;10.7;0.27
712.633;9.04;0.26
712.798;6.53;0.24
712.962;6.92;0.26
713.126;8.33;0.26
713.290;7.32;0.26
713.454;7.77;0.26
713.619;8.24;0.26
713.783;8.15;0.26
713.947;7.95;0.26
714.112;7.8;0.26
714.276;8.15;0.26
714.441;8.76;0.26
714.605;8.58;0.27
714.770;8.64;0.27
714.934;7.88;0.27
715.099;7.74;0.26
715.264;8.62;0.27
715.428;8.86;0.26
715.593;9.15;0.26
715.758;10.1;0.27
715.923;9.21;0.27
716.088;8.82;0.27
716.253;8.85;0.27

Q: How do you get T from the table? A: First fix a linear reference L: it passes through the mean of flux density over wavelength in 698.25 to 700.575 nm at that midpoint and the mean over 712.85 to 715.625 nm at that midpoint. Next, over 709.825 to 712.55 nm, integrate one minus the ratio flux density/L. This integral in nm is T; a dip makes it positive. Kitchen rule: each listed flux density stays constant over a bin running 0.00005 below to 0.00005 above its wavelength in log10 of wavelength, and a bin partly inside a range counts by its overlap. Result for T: -0.38 nm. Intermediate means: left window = 10.8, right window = 8.13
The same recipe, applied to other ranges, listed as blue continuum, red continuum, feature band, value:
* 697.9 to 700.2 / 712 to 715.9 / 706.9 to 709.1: -0.33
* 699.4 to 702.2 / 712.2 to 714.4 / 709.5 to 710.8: -0.03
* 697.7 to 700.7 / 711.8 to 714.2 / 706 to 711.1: -0.47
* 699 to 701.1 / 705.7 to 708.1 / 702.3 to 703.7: -0.14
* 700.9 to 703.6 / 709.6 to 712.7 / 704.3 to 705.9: -0.21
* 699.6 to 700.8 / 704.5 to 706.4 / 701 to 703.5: -0.09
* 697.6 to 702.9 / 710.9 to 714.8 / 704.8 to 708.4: -0.46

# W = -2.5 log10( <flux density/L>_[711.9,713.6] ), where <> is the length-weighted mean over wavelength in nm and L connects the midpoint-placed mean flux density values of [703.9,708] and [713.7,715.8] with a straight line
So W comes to 0.058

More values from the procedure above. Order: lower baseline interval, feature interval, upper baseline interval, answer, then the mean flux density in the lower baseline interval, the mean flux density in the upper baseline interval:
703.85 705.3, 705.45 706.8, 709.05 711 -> 0.18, 13.4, 9.25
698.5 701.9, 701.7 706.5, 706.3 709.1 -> -0.11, 11.1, 10.8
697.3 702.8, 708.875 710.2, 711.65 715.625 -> 0.04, 11.1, 8.62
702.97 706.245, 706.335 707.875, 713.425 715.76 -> 0.05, 12.4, 8.38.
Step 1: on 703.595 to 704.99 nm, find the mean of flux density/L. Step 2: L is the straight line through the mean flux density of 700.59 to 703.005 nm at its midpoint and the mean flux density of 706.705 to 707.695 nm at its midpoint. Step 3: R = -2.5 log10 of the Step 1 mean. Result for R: -0.18 mag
